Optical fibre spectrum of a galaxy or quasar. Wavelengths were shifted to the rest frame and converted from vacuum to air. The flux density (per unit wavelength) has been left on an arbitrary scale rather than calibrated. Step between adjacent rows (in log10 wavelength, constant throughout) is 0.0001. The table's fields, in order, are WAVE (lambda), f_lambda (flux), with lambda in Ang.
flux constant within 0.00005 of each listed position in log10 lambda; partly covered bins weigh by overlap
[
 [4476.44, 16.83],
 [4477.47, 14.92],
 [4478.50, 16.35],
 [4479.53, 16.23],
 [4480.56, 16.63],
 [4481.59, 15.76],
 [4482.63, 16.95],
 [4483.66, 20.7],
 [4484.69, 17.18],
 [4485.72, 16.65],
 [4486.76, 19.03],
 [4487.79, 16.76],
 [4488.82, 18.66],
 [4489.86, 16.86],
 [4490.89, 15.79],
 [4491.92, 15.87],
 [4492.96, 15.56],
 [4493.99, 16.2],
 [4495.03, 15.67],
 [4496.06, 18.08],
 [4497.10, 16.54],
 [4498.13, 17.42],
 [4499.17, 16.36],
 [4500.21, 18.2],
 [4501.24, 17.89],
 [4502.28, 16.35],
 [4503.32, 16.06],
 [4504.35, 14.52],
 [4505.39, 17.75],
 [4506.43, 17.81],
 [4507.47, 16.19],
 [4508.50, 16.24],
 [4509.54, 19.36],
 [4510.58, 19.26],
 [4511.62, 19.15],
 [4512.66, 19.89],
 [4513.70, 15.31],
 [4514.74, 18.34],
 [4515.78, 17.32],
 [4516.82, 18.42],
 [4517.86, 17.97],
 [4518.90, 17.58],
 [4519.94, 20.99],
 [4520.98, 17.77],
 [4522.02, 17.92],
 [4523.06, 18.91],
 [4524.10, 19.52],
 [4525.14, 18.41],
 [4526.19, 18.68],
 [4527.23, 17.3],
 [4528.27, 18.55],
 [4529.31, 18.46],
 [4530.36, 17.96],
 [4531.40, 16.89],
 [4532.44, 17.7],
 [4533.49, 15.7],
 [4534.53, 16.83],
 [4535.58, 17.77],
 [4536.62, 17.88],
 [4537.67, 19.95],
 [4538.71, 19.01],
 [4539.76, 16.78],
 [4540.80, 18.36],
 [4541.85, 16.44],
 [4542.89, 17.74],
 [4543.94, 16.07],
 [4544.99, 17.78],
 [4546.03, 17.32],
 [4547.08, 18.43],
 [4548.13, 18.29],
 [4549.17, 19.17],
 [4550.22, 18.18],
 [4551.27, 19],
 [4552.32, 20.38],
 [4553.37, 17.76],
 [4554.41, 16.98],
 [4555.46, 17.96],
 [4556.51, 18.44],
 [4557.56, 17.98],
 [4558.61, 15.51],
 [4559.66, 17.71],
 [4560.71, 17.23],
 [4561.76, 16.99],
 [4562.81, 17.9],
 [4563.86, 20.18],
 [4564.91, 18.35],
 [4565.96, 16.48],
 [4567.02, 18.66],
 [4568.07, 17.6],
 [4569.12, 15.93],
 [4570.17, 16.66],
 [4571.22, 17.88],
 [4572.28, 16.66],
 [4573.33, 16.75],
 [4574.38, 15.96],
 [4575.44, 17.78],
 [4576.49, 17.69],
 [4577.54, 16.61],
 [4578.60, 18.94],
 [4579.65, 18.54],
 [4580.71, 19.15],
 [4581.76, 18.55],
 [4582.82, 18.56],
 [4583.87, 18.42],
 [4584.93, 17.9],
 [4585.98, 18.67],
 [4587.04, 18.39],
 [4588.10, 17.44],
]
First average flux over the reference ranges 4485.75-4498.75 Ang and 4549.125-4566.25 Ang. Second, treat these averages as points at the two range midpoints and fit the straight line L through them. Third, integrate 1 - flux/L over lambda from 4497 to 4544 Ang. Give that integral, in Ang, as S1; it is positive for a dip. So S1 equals -1.1 Ang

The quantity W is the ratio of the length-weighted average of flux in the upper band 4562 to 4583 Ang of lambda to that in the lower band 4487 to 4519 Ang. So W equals 1.03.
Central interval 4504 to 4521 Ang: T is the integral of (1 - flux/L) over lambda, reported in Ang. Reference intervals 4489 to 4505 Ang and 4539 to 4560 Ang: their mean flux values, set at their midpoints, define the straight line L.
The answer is -0.99 Ang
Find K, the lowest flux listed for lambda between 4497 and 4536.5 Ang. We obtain 14.52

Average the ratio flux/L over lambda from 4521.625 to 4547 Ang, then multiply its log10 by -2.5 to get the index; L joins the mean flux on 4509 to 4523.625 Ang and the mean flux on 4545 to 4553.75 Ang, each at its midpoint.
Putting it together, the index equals 0.039 mag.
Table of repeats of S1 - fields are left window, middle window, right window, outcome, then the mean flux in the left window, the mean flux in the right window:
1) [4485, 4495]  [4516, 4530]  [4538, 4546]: -1.0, 16.8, 17.5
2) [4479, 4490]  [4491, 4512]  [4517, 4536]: 0.8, 17.4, 18.1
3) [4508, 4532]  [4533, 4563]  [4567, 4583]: 0.2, 18.3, 17.6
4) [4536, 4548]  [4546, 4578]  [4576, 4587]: 0.6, 17.8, 18.3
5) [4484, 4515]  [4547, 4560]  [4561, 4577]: -0.6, 17.2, 17.4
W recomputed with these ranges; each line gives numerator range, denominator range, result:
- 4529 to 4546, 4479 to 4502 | 1.03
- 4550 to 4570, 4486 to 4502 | 1.05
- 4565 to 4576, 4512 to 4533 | 0.94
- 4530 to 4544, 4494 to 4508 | 1.04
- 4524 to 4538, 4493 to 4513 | 1.04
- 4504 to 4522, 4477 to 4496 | 1.07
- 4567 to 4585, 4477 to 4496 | 1.05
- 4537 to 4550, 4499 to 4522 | 1.01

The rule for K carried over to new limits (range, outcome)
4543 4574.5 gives 15.51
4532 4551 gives 15.7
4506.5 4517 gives 15.31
